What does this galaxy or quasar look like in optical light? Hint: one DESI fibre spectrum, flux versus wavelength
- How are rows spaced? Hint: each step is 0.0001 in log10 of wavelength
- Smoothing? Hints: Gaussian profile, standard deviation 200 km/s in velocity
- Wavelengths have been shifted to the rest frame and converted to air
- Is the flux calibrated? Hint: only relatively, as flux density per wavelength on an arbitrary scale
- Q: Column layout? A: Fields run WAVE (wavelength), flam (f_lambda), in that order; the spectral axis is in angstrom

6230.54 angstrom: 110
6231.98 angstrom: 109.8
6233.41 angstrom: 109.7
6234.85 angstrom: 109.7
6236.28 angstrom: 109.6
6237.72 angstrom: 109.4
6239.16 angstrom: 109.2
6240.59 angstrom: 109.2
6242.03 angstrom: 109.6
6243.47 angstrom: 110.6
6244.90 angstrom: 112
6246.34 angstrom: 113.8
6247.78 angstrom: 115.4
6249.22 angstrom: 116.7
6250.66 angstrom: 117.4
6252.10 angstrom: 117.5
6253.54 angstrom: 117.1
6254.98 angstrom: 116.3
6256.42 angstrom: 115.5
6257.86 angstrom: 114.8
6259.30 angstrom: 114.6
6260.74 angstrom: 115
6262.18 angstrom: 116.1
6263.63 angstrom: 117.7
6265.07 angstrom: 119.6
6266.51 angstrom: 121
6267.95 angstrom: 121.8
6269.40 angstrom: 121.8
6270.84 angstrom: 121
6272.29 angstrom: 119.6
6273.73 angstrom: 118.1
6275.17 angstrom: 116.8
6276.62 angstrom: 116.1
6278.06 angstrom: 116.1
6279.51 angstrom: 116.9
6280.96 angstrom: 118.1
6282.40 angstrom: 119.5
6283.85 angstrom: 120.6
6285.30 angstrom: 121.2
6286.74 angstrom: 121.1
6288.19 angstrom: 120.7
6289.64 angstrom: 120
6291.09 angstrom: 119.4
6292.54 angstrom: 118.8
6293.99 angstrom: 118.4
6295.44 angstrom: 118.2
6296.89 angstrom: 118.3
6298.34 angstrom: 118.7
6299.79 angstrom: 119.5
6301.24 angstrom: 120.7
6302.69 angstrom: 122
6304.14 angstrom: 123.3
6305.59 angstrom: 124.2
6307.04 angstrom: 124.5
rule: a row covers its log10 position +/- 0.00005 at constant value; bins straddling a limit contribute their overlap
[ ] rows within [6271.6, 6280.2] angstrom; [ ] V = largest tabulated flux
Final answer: 119.6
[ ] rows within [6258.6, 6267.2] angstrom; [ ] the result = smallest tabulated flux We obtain 114.6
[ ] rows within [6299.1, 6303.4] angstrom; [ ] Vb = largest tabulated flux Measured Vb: 122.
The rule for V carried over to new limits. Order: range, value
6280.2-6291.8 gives 121.2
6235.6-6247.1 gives 113.8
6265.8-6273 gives 121.8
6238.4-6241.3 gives 109.2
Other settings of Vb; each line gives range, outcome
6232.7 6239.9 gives 109.7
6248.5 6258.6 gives 117.5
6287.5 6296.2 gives 120.7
